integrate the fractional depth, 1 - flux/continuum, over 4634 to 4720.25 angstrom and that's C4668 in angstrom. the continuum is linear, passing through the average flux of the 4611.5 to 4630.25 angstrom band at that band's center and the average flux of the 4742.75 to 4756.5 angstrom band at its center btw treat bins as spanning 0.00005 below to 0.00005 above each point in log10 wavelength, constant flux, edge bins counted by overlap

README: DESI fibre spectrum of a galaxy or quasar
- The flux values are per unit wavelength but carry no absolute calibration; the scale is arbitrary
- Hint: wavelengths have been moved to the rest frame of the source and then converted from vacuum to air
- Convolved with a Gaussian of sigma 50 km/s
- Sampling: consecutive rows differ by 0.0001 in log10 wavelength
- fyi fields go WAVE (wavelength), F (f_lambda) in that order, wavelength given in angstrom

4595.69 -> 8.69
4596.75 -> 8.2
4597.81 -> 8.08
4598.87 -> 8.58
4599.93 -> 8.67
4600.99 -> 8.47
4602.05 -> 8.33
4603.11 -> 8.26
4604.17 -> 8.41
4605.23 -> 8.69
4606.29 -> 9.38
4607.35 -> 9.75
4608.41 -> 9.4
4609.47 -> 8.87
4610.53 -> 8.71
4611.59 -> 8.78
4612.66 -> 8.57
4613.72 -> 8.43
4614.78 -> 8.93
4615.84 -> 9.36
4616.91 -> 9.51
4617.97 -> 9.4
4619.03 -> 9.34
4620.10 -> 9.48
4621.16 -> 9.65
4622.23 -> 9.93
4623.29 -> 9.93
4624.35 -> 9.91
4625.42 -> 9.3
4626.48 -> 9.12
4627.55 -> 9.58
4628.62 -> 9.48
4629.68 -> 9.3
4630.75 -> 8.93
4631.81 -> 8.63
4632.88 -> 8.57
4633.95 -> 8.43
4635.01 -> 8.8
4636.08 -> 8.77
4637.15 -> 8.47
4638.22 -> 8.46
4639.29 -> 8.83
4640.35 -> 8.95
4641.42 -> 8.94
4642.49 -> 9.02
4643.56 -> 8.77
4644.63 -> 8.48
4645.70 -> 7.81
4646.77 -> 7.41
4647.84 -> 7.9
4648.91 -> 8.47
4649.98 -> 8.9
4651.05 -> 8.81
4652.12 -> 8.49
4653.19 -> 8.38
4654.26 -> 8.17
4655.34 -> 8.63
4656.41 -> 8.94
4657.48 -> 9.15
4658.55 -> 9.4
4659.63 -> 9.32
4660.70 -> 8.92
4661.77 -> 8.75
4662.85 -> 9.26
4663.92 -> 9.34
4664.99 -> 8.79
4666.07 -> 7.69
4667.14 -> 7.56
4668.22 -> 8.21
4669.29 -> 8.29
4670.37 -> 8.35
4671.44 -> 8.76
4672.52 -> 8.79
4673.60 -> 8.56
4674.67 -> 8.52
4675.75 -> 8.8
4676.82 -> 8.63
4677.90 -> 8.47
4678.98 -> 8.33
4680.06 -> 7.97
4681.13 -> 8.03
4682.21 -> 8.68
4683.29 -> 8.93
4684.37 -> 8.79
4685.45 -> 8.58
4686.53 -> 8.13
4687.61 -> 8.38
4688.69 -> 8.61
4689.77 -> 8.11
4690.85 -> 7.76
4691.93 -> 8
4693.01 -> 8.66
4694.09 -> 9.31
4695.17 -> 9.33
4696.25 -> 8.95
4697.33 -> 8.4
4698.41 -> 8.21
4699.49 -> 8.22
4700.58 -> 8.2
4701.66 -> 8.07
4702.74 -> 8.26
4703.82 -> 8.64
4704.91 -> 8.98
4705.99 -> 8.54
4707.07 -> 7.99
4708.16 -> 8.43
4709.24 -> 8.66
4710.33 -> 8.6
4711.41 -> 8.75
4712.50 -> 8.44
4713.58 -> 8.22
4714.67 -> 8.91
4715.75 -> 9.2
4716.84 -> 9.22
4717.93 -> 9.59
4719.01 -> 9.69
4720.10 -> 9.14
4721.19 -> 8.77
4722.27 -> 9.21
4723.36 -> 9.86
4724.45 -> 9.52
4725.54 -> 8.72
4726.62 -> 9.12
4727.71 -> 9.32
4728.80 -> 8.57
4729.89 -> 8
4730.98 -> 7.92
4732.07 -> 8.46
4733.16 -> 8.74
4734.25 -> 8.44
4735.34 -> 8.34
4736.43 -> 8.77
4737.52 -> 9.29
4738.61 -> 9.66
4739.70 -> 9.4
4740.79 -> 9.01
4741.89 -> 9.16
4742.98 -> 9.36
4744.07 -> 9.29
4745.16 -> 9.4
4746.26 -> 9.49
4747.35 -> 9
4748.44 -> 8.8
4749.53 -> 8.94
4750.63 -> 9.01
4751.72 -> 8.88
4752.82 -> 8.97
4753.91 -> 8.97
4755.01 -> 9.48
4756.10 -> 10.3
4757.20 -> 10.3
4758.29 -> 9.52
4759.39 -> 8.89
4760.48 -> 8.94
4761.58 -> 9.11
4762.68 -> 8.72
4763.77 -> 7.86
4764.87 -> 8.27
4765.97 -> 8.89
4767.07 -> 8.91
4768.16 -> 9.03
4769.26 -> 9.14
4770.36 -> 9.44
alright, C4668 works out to 6.40 angstrom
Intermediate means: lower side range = 9.34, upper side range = 9.21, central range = 8.6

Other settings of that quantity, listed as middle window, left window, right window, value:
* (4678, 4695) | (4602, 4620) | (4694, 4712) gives 0.4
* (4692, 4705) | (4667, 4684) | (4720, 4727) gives 0.4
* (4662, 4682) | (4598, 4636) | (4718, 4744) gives 1.2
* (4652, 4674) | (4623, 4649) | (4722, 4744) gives 0.5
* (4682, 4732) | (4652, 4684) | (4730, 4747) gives 0.7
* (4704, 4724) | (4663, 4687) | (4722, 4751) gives -0.2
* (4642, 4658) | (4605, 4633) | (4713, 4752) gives 1.2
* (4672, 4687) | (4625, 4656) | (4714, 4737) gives 0.5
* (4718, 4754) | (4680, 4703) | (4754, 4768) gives -0.6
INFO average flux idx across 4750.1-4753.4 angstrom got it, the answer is 8.96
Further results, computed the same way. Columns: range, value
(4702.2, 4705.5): 8.63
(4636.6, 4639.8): 8.57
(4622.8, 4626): 9.72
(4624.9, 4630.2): 9.36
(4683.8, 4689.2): 8.49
